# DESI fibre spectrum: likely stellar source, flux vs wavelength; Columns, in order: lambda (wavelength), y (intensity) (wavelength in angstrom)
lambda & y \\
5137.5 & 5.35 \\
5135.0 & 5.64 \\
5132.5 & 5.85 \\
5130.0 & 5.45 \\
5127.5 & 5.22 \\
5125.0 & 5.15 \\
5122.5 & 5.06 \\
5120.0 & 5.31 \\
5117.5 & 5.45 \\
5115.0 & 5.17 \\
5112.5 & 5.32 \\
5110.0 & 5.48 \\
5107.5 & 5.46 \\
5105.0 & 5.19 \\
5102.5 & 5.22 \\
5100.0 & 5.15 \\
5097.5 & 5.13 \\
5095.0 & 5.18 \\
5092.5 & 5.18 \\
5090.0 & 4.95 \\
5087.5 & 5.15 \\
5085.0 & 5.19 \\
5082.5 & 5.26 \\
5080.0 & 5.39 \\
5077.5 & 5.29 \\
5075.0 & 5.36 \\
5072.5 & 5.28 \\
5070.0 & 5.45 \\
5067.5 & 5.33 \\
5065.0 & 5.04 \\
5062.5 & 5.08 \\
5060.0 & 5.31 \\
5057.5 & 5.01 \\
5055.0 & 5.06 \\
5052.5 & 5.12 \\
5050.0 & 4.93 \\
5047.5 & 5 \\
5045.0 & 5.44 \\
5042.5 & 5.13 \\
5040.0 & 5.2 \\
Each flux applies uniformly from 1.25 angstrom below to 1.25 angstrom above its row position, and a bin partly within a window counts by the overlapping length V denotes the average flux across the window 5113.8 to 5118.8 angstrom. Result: 5.31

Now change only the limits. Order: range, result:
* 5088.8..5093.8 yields 5.07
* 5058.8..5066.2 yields 5.14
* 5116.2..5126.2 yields 5.24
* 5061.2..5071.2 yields 5.22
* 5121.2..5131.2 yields 5.22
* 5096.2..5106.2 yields 5.17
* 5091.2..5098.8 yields 5.16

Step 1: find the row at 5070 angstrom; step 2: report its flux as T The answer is 5.45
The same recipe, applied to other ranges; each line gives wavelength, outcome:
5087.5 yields 5.15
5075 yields 5.36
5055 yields 5.06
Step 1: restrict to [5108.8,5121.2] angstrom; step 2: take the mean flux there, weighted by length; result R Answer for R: 5.35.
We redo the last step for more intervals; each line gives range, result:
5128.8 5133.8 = 5.65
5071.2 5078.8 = 5.31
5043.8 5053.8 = 5.12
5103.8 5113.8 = 5.36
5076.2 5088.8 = 5.26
